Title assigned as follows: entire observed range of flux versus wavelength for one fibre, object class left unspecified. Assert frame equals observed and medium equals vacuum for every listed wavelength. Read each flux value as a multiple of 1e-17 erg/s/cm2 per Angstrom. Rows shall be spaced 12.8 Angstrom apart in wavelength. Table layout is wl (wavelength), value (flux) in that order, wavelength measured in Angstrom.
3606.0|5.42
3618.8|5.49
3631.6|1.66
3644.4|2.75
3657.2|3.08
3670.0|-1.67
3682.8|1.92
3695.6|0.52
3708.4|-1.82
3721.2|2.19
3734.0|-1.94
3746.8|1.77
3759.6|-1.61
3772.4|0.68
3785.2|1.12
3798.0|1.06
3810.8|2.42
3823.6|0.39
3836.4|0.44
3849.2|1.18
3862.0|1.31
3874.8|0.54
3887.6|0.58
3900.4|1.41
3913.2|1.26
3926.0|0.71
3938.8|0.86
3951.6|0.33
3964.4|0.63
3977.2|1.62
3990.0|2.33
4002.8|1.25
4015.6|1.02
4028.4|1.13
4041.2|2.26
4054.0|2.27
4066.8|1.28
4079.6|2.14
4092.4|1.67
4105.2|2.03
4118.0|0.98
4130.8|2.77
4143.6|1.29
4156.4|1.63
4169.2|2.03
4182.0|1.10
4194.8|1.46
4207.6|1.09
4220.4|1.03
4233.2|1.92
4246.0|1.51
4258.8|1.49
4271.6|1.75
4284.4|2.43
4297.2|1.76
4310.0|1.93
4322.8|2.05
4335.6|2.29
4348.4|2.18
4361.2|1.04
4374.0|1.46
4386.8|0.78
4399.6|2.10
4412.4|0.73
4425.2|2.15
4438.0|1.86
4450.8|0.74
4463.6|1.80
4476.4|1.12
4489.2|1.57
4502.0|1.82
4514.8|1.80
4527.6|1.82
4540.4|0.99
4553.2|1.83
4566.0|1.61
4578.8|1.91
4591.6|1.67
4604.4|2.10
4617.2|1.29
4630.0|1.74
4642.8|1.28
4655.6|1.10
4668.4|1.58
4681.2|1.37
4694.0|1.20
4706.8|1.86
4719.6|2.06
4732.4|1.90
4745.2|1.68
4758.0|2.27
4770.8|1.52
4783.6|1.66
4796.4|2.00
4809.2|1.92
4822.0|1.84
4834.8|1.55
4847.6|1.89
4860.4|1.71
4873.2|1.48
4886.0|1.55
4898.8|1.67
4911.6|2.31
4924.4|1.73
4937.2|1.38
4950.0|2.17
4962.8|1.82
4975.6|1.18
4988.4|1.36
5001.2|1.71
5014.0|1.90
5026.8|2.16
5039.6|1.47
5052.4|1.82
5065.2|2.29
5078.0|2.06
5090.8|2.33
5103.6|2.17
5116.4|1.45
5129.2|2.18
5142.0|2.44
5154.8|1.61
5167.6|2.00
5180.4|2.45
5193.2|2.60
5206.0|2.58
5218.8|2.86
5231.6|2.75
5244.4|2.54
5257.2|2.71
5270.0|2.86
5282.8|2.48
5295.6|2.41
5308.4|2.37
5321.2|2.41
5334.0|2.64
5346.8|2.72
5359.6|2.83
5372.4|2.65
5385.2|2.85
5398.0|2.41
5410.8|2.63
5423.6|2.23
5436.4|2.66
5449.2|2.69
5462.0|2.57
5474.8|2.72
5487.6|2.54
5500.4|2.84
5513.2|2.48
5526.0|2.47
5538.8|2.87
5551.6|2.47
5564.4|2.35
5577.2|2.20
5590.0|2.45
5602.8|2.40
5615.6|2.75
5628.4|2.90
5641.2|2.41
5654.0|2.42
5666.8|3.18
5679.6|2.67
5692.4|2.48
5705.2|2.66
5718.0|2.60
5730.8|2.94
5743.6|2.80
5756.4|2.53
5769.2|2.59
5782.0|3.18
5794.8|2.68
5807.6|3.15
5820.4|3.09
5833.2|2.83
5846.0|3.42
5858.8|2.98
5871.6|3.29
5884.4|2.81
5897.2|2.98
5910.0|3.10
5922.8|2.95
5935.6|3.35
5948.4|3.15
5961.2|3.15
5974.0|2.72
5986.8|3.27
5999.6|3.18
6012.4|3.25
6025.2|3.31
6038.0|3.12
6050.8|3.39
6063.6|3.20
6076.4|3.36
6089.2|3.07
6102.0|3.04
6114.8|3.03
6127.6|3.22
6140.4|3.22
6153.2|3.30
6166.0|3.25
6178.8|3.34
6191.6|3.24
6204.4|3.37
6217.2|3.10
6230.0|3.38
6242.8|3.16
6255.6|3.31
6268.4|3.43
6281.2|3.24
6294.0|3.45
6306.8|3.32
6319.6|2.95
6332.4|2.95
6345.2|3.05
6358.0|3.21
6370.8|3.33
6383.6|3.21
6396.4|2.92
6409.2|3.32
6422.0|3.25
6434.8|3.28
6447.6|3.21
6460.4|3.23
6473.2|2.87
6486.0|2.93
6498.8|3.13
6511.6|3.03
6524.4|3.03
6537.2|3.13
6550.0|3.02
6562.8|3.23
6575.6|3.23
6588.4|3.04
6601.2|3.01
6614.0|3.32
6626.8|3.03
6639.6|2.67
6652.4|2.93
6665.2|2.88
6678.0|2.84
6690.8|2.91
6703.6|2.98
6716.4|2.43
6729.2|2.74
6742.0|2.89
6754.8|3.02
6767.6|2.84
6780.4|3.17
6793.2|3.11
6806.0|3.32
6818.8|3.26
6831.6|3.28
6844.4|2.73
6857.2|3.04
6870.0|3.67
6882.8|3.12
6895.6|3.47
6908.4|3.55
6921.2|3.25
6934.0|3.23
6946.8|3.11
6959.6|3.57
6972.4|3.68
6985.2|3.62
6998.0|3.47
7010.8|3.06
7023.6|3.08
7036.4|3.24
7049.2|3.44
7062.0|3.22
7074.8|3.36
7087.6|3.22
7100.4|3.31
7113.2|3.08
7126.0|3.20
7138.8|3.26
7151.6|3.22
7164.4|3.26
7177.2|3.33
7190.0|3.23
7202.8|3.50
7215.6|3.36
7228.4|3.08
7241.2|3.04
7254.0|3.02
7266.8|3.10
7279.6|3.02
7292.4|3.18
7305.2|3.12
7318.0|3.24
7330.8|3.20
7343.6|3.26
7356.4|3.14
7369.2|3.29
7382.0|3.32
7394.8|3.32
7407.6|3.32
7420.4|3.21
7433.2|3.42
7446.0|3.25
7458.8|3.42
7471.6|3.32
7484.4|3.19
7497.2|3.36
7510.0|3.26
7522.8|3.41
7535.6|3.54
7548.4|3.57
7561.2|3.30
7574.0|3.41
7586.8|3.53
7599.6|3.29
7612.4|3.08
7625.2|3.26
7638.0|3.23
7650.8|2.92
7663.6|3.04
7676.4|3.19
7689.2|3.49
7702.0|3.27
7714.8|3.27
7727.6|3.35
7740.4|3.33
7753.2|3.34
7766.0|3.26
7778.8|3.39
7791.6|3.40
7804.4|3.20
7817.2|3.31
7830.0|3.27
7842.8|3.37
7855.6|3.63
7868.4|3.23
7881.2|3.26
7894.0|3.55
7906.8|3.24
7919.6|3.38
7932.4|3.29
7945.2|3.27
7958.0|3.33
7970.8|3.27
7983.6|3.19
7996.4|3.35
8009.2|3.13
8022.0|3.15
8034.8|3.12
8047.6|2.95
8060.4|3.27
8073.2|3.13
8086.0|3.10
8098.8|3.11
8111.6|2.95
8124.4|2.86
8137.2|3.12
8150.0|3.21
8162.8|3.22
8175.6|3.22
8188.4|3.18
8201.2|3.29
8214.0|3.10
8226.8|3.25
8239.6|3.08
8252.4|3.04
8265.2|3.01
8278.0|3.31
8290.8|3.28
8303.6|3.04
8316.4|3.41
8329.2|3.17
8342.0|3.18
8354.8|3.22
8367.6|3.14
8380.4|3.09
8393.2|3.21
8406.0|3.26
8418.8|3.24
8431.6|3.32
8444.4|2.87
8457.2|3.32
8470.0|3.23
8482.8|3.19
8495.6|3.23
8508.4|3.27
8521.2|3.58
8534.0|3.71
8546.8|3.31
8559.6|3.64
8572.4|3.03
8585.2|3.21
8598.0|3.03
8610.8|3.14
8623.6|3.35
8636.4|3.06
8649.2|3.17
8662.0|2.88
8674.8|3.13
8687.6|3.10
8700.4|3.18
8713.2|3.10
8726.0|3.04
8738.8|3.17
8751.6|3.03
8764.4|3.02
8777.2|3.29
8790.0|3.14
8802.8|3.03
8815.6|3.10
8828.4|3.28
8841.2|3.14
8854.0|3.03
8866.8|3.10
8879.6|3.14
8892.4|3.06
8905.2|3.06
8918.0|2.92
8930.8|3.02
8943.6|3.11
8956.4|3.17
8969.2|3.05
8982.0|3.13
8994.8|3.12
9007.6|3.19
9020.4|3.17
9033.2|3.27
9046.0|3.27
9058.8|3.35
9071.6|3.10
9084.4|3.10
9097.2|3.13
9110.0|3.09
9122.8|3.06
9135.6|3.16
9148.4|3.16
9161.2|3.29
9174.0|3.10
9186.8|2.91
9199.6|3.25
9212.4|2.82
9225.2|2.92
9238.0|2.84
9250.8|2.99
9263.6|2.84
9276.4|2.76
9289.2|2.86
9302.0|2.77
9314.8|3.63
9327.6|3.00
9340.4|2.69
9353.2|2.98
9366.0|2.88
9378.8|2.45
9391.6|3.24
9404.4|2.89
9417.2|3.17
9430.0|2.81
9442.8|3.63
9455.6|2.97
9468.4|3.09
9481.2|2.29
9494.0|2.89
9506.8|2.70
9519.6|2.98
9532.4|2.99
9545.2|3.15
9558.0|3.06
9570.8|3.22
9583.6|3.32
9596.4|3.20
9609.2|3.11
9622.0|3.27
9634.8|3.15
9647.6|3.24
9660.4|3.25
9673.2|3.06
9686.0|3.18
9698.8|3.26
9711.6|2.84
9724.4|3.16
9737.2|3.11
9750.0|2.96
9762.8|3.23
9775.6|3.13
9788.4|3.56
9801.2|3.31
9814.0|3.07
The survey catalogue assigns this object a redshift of 0.299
